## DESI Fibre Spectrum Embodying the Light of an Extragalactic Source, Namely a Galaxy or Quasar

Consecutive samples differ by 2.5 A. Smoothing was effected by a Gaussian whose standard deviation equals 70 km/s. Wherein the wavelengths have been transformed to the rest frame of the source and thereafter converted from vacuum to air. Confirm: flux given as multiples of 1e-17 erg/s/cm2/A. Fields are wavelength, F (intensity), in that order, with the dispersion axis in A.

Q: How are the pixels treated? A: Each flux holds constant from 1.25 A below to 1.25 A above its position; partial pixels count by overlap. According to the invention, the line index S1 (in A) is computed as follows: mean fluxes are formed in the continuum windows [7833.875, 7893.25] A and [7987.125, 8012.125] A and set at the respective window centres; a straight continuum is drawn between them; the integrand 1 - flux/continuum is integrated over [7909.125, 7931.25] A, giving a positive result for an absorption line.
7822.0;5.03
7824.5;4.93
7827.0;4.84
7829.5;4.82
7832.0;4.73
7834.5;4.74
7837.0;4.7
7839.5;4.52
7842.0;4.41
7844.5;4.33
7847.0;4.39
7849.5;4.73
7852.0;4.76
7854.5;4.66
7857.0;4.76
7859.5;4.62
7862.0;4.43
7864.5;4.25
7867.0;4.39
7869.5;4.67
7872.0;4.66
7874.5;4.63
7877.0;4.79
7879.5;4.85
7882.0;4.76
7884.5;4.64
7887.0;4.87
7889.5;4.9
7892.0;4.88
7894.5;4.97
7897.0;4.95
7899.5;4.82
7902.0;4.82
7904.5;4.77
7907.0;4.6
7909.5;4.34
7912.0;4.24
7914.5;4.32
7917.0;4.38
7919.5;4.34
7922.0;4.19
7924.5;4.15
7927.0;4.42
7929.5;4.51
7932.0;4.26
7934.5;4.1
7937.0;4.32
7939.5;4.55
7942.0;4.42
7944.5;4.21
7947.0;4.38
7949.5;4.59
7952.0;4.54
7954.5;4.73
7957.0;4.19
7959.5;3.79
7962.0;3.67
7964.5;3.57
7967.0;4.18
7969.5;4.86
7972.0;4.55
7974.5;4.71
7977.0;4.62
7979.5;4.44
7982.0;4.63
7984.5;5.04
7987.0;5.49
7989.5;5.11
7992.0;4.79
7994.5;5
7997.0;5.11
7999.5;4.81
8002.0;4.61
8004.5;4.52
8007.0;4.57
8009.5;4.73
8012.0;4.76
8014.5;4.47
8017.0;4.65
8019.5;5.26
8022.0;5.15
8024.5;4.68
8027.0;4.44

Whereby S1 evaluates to 1.9 A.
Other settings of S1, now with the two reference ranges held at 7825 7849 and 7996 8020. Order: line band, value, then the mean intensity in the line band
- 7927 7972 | 3.8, 4.3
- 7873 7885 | -0.2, 4.74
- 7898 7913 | 0.2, 4.61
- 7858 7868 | 0.4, 4.43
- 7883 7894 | -0.4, 4.83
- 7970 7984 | 0.2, 4.63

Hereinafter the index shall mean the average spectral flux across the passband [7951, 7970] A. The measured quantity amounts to 4.16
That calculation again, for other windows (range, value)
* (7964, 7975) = 4.41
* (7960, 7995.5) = 4.6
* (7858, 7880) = 4.58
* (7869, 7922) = 4.66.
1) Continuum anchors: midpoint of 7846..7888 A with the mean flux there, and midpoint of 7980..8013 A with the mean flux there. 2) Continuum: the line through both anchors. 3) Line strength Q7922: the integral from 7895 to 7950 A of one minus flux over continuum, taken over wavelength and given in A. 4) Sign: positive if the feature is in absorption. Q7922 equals 3.3 A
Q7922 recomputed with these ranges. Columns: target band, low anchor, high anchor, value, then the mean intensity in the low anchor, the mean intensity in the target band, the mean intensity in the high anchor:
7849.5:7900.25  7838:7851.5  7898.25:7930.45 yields -2.66 A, 4.5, 4.71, 4.45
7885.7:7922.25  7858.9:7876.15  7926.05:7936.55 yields -1.90 A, 4.52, 4.64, 4.32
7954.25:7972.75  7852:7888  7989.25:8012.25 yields 2.32 A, 4.64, 4.15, 4.79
